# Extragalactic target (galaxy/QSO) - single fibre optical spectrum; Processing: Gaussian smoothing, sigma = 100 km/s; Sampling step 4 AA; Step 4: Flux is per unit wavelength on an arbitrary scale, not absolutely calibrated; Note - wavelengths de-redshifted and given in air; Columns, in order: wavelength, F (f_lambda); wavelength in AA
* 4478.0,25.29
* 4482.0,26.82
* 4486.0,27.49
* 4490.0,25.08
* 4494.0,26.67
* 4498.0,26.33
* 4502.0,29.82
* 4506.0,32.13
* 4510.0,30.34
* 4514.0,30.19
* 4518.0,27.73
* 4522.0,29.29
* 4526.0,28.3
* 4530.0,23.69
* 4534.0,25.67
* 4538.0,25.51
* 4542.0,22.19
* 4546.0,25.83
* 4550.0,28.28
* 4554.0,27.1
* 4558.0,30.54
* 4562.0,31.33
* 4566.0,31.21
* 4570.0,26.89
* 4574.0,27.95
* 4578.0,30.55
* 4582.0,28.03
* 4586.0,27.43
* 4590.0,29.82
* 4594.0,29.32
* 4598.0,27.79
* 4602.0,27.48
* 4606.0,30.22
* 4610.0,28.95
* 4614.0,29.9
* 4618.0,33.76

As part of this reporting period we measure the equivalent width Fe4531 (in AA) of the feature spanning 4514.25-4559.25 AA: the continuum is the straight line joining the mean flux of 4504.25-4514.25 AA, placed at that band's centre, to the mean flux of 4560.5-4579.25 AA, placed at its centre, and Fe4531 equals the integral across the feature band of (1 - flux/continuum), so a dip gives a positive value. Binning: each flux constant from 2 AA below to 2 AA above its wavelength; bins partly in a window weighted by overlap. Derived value 5.2 AA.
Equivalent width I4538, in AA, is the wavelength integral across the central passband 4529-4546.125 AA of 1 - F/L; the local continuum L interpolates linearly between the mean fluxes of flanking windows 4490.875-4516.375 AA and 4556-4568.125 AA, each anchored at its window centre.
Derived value 3.2 AA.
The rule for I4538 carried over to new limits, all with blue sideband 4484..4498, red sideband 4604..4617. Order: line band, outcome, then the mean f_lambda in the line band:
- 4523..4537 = 0.7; 26.1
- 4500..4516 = -2.2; 30.6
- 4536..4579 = 0.8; 27.9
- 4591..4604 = 0.6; 28.3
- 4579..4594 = 0.3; 28.7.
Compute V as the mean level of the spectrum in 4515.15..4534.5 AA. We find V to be 27.2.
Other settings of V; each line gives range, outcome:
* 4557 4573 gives 29.8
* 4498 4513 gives 30.1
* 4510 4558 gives 27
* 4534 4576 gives 27.6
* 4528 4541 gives 24.7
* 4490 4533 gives 28.2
